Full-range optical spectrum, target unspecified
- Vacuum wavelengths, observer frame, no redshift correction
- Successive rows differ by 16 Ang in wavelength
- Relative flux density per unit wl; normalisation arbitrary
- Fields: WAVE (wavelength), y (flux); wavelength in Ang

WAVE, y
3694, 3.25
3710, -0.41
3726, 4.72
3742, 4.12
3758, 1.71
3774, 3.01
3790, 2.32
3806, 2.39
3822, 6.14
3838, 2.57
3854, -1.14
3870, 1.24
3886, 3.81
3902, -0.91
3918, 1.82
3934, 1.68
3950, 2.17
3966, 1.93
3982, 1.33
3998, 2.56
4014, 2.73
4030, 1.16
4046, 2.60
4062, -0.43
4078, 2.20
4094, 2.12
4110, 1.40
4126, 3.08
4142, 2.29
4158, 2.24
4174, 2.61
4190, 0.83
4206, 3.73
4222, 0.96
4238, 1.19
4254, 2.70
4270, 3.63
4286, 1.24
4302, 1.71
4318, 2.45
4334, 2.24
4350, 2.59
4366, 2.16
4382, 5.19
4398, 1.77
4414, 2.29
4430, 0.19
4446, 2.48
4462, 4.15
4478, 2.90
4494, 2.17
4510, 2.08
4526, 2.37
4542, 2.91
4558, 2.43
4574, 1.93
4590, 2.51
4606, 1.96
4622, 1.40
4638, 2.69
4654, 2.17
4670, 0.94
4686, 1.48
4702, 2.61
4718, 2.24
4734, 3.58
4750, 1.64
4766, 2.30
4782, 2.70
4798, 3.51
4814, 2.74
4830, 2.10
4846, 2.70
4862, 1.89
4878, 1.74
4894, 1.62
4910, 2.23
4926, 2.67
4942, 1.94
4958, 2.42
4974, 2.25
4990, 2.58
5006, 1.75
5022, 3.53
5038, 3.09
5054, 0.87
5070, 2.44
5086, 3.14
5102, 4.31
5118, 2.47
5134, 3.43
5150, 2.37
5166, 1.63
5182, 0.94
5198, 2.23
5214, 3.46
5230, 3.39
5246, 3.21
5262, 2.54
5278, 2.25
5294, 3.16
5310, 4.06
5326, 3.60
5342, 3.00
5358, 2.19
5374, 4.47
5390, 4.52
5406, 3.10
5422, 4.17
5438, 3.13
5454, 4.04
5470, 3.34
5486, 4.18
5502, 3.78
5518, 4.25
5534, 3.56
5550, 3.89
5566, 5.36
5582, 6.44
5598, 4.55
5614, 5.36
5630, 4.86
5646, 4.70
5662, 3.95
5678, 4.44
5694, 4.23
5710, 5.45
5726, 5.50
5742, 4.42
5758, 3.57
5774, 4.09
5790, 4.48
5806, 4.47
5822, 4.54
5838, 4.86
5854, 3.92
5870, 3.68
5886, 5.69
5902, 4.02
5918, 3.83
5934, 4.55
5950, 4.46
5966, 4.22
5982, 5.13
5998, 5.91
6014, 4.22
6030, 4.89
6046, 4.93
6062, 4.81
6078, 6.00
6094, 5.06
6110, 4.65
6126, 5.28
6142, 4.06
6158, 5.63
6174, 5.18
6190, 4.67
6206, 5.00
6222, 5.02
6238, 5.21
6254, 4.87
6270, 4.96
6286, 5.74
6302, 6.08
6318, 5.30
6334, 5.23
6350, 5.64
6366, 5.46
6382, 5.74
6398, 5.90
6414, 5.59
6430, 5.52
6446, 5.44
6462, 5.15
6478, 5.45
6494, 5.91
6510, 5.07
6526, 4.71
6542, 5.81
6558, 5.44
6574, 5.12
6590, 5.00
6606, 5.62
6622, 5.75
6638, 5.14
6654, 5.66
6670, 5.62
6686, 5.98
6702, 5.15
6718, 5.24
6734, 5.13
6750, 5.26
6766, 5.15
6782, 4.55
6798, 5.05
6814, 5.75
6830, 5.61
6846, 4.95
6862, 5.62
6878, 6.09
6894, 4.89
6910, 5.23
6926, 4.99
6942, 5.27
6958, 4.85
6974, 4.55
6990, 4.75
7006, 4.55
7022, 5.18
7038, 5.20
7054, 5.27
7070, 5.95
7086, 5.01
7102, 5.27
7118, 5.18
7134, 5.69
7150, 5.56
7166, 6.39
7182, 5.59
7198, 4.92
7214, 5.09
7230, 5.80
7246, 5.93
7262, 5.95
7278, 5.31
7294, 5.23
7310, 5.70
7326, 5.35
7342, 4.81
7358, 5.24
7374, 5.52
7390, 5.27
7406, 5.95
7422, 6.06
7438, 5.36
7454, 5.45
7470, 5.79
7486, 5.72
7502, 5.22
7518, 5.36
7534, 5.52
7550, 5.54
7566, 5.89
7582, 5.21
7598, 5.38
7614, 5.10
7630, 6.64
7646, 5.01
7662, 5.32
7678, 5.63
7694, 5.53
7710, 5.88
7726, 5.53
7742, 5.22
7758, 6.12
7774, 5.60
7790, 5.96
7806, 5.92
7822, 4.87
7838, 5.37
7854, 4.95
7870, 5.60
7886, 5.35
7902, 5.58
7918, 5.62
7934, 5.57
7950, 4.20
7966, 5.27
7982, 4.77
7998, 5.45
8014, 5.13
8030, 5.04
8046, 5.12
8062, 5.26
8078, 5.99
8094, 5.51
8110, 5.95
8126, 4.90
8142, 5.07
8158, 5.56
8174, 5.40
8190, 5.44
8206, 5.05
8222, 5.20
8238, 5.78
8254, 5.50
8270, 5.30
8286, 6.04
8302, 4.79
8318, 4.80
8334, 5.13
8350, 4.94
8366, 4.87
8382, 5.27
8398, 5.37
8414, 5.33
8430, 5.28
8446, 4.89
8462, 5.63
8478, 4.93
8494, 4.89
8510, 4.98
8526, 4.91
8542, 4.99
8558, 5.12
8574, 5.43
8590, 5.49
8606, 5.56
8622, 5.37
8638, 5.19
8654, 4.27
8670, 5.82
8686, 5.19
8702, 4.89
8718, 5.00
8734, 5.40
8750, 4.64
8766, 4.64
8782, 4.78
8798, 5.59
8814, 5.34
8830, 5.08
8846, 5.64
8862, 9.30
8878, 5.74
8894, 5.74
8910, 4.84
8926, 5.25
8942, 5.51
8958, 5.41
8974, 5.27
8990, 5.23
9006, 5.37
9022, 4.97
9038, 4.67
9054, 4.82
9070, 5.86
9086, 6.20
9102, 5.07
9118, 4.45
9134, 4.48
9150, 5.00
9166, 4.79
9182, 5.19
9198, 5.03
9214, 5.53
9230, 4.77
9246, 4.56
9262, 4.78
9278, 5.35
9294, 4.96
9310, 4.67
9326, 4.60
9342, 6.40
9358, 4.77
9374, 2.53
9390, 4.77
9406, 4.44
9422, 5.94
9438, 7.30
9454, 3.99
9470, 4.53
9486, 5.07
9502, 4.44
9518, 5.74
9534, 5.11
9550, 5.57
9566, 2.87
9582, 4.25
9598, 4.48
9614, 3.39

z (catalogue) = 0.35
